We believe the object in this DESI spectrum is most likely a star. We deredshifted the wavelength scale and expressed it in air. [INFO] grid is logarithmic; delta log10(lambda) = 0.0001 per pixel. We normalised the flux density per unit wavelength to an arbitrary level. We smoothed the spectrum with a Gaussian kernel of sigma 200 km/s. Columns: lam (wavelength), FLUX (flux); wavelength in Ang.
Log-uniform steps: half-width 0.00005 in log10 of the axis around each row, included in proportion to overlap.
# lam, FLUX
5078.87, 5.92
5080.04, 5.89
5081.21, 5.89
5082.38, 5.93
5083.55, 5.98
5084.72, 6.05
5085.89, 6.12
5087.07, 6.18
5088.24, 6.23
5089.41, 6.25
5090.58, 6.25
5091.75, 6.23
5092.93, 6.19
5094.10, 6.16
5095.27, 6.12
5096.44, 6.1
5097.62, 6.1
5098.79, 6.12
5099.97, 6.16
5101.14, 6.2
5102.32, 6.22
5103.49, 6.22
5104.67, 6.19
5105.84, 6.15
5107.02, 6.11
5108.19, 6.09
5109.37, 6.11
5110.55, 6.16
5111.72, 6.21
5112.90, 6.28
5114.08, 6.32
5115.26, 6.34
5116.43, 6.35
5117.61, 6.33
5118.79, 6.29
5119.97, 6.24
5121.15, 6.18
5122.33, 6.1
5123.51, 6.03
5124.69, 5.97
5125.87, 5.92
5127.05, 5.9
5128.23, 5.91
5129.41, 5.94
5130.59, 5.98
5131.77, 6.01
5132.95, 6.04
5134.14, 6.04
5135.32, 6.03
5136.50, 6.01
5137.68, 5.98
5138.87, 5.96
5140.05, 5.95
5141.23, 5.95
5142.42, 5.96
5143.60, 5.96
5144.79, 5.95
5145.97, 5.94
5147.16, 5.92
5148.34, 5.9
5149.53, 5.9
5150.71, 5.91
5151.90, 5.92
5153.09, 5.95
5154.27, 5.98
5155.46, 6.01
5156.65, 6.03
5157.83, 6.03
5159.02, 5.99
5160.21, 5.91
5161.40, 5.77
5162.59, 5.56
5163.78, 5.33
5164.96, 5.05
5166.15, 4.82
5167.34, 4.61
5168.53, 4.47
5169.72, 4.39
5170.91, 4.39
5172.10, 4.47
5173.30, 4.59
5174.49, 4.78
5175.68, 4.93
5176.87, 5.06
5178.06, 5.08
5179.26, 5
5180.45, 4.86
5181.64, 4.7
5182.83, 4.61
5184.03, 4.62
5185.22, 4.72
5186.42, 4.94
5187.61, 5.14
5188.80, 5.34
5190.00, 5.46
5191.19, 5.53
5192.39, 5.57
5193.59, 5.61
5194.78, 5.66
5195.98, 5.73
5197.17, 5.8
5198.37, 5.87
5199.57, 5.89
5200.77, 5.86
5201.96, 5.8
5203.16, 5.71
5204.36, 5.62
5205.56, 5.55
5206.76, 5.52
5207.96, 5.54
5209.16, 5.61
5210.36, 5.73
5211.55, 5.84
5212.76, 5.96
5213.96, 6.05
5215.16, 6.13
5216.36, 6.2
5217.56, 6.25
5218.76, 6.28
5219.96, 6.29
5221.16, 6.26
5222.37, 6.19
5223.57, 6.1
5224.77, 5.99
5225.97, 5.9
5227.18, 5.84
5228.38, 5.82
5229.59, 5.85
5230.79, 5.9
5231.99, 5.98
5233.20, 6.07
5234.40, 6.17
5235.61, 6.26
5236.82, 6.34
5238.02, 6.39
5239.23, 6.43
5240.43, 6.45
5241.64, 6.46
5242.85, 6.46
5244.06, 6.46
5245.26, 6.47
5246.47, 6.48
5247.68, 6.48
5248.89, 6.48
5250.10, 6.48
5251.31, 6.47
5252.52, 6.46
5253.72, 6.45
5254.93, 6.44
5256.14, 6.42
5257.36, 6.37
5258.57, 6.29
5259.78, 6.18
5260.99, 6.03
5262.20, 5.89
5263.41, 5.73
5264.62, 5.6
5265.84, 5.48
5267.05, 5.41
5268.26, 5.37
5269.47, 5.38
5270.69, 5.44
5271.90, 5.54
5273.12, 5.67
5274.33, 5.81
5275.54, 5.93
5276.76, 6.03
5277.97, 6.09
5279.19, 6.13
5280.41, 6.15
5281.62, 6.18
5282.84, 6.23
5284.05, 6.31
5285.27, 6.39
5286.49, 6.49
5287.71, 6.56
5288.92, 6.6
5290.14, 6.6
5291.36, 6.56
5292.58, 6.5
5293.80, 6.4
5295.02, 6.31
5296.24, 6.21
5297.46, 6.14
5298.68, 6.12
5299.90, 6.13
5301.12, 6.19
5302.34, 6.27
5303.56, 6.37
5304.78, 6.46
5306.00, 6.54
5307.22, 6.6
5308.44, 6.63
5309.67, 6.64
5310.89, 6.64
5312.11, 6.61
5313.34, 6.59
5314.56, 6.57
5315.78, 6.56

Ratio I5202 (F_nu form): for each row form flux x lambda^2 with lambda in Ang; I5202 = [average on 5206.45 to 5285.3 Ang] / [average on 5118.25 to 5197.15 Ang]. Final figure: 1.13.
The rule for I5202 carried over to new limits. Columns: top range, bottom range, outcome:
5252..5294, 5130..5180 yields 1.15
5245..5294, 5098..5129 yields 1.06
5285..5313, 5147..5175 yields 1.26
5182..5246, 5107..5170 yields 1.02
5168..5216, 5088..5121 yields 0.89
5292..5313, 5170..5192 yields 1.37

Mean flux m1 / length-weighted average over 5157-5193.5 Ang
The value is 5.07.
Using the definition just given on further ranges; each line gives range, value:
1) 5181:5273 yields 5.89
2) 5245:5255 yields 6.47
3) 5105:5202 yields 5.66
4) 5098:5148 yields 6.09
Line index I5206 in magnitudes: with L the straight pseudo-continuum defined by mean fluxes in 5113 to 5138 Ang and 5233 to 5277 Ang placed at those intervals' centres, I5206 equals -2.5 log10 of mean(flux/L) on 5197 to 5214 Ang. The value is 0.07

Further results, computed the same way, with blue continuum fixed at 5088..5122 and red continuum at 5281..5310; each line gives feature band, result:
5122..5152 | 0.048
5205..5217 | 0.088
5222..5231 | 0.066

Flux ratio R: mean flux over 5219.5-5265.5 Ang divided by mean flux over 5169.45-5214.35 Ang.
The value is 1.2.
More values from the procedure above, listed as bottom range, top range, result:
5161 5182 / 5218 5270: 1.26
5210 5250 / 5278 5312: 1.03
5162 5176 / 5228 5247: 1.31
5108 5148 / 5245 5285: 1.00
